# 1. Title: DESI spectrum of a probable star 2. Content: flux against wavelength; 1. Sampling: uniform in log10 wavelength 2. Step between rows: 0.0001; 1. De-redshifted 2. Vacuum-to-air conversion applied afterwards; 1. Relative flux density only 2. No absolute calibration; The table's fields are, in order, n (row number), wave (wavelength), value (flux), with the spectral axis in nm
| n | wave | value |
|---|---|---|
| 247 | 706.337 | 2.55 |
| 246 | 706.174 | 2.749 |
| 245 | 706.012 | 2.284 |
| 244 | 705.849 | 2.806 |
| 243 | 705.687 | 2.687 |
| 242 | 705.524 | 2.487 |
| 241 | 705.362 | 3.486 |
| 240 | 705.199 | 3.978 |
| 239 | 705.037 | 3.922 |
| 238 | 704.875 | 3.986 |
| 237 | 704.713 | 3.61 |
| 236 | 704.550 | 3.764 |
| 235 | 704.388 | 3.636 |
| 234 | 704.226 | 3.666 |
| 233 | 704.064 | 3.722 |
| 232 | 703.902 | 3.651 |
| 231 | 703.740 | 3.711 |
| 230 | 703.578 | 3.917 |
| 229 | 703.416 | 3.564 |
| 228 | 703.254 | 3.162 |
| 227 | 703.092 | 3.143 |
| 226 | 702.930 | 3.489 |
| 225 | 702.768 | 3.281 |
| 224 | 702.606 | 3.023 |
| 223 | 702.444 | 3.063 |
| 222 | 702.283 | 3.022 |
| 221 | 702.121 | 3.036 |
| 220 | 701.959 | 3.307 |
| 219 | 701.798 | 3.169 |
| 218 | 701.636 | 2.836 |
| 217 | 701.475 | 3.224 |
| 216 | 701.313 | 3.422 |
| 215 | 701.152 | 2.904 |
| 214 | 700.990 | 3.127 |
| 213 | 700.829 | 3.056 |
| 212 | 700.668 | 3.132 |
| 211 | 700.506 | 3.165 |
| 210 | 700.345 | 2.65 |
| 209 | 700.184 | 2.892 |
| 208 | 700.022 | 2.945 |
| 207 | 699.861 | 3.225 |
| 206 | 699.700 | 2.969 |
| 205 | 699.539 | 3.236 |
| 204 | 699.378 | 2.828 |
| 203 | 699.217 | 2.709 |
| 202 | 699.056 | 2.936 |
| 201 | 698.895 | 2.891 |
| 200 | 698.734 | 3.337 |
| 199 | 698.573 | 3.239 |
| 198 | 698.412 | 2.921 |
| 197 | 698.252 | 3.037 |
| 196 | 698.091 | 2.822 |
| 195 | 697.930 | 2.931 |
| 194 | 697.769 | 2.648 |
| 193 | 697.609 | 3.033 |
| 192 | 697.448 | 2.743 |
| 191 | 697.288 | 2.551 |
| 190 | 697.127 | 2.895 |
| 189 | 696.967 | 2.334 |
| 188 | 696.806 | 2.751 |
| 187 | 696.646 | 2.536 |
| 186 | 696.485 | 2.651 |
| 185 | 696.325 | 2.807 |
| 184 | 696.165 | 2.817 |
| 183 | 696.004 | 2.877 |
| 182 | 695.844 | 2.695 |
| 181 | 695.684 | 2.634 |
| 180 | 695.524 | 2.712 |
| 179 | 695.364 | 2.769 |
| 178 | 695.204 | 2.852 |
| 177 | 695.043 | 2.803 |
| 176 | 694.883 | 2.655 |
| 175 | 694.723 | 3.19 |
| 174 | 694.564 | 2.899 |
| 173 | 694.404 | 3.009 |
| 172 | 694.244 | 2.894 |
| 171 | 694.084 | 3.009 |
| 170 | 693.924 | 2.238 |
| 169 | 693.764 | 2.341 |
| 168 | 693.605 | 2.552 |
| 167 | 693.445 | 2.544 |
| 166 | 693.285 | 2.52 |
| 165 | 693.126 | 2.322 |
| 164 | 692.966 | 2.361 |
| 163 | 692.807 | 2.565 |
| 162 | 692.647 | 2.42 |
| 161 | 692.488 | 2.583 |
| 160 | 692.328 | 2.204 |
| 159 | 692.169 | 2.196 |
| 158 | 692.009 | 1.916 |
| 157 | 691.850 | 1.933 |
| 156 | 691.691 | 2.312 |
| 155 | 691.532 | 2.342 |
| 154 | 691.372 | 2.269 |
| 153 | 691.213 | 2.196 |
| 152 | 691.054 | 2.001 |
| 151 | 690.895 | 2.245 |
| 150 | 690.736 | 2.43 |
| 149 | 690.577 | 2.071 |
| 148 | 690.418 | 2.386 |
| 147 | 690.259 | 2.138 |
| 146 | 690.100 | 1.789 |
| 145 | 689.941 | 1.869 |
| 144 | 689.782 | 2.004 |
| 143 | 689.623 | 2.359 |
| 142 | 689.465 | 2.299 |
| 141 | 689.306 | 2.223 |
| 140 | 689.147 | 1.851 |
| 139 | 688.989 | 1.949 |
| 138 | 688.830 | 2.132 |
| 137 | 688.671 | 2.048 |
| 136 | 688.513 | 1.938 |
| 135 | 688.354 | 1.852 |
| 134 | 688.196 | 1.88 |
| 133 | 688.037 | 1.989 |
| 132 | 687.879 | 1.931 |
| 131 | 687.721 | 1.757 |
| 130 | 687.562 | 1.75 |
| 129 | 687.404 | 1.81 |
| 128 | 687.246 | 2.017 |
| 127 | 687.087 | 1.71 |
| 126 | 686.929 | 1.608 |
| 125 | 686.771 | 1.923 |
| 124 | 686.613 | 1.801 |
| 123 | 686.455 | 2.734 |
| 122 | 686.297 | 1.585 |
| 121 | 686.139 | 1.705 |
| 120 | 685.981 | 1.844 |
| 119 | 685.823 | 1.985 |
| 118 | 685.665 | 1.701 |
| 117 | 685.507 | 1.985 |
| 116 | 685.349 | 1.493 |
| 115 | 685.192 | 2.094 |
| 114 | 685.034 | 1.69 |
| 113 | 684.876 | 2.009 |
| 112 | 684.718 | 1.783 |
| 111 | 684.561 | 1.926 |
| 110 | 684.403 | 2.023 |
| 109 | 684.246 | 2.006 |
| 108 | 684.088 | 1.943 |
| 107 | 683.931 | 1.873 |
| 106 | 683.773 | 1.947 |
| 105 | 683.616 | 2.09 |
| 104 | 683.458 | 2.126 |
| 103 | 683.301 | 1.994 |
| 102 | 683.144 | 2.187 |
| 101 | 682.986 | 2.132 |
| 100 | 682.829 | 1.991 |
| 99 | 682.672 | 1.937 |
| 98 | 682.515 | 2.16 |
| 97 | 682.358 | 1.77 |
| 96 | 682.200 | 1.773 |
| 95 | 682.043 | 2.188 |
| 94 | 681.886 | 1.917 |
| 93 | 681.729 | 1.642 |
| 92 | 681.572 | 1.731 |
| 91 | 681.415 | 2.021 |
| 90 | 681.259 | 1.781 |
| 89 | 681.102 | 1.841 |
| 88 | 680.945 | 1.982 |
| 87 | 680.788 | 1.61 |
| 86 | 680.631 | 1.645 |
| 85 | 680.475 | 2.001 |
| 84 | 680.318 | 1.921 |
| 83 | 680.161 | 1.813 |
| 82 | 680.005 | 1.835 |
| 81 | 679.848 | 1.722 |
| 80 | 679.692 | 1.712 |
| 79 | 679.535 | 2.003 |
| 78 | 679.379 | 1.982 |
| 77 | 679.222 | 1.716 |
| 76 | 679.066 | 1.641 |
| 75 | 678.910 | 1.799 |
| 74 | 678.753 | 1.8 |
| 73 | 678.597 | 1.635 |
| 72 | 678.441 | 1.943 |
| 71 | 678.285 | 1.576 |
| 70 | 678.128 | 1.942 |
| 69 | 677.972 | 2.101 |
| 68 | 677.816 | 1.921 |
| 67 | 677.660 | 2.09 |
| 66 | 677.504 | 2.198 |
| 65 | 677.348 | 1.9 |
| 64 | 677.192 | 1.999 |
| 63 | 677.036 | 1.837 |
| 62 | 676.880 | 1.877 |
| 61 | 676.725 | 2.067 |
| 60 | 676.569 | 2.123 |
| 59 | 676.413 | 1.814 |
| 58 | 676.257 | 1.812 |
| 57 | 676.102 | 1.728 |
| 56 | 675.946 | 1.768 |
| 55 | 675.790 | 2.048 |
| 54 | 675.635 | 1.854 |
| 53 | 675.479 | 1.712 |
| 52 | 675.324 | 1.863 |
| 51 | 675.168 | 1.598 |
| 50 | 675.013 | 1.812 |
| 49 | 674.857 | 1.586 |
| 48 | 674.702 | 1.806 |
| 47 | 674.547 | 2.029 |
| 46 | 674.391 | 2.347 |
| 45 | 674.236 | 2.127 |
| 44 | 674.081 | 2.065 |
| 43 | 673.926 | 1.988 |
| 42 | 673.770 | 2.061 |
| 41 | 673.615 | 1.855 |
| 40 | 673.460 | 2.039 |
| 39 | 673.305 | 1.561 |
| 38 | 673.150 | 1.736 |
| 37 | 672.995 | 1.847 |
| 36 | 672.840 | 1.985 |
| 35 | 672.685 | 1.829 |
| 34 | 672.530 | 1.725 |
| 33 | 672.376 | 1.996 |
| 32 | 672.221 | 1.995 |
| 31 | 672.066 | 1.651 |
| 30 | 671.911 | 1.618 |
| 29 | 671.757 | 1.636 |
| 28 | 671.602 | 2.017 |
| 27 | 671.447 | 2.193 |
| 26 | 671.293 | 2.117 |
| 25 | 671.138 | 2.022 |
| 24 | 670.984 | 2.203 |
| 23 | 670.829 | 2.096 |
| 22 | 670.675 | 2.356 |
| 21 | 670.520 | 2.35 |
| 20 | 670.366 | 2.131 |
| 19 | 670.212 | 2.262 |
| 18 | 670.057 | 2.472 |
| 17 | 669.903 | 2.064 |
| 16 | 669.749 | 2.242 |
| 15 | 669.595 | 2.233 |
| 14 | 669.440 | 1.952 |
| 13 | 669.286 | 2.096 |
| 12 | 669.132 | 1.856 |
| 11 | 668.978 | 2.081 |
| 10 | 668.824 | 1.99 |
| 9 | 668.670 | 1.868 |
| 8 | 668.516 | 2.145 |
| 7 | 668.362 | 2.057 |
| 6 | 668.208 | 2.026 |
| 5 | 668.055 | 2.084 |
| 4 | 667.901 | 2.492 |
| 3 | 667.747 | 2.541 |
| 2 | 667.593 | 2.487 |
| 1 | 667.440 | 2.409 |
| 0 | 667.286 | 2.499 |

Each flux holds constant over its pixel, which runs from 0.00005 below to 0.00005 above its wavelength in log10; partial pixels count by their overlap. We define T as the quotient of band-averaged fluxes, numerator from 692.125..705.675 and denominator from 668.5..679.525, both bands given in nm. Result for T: 1.5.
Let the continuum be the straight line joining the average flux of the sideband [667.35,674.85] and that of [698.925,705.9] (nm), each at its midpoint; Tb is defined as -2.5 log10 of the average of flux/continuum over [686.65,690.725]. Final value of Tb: 0.35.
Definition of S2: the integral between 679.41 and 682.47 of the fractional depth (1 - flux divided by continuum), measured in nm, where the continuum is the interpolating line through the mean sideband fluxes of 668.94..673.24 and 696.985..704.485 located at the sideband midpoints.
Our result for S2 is 0.70 nm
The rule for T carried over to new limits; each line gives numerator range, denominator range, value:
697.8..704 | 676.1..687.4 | 1.65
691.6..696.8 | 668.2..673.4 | 1.29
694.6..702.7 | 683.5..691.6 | 1.48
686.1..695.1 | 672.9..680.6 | 1.18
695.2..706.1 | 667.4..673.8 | 1.50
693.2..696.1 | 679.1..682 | 1.49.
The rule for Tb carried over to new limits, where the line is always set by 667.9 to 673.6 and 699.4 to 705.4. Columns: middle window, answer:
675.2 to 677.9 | 0.18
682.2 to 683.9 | 0.24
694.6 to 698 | 0.12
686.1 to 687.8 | 0.40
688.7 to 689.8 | 0.29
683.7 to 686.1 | 0.35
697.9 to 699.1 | 0.05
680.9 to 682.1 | 0.29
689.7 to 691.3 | 0.32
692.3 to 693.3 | 0.20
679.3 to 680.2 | 0.28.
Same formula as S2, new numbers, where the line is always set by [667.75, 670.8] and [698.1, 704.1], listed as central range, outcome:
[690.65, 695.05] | 0.67 nm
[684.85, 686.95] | 0.63 nm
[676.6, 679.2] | 0.57 nm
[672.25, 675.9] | 0.66 nm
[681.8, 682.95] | 0.27 nm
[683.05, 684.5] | 0.33 nm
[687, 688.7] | 0.54 nm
